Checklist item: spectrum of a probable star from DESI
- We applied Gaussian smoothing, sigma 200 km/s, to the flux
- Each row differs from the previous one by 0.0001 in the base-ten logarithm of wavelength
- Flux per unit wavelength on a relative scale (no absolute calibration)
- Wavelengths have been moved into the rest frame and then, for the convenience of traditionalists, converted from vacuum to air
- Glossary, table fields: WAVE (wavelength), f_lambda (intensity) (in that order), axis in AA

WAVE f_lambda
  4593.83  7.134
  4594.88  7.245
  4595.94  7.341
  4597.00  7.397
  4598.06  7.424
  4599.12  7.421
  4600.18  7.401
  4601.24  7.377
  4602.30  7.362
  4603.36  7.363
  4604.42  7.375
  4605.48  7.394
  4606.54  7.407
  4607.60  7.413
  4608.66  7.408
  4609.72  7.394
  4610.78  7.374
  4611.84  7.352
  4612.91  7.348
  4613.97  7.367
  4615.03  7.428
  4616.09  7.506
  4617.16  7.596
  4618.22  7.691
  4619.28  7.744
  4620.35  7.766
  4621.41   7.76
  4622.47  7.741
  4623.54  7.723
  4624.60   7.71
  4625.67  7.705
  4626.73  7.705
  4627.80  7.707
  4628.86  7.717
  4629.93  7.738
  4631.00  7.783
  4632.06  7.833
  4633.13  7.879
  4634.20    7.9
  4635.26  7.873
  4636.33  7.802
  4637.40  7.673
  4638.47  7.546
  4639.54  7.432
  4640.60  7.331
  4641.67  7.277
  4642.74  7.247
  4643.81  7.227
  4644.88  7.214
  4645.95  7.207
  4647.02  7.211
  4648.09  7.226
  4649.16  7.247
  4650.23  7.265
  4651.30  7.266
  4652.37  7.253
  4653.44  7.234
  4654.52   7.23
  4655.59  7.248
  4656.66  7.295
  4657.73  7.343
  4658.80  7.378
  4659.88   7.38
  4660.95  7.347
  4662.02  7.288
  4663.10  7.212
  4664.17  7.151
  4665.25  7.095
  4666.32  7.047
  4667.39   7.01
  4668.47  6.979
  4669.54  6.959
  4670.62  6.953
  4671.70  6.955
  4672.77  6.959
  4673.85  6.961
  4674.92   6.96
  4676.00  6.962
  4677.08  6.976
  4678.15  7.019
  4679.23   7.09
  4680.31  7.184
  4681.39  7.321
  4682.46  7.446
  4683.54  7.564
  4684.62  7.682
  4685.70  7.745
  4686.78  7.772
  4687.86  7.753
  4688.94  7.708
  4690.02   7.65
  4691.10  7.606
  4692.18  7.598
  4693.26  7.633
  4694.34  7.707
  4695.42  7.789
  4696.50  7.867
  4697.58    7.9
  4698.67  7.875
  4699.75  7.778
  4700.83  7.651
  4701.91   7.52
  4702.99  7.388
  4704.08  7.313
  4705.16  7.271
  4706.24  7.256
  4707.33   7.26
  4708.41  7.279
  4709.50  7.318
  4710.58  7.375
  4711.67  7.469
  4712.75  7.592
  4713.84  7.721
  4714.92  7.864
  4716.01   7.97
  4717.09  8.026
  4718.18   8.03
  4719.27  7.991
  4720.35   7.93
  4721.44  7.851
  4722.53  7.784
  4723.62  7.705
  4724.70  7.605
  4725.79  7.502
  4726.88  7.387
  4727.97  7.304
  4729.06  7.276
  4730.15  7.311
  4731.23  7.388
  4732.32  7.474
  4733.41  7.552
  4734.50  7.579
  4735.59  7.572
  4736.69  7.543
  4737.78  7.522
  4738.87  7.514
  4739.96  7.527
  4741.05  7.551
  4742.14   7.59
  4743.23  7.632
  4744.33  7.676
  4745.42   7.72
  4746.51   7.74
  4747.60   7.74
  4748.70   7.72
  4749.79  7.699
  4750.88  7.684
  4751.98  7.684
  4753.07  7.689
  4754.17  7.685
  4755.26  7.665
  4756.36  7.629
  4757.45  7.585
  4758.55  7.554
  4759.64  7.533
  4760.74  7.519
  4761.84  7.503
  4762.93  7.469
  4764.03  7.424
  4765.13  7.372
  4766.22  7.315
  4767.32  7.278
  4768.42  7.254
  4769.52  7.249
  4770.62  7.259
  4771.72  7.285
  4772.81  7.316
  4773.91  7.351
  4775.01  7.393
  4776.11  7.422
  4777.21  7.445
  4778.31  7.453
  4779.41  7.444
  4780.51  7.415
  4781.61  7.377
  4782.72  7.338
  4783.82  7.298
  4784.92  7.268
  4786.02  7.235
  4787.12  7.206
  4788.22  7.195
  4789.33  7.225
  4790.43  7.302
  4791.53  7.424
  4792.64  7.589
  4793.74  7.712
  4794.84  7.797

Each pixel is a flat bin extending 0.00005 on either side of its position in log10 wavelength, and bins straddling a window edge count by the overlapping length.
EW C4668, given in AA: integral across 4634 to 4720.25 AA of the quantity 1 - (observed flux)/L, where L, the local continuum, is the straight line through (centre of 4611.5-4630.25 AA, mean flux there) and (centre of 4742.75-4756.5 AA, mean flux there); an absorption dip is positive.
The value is 2.7 AA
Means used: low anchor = 7.63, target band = 7.42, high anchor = 7.69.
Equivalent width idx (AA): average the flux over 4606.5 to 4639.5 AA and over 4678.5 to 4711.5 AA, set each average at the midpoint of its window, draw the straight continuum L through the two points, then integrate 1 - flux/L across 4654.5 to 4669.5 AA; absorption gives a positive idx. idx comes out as 0.7 AA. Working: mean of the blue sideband 7.63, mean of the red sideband 7.54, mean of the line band 7.21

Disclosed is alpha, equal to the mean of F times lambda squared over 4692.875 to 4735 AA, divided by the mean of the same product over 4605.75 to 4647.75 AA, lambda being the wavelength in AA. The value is 1.0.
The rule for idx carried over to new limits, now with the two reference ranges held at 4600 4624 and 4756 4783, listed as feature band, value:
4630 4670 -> 0.6 AA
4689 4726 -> -1.1 AA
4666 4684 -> 0.9 AA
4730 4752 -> -0.5 AA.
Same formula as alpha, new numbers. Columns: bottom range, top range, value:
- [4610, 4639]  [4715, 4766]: 1.04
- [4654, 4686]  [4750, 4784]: 1.08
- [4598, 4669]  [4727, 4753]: 1.06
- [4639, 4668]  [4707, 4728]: 1.09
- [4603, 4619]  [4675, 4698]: 1.04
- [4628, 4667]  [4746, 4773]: 1.07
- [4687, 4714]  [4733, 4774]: 1.02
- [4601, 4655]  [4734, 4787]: 1.06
